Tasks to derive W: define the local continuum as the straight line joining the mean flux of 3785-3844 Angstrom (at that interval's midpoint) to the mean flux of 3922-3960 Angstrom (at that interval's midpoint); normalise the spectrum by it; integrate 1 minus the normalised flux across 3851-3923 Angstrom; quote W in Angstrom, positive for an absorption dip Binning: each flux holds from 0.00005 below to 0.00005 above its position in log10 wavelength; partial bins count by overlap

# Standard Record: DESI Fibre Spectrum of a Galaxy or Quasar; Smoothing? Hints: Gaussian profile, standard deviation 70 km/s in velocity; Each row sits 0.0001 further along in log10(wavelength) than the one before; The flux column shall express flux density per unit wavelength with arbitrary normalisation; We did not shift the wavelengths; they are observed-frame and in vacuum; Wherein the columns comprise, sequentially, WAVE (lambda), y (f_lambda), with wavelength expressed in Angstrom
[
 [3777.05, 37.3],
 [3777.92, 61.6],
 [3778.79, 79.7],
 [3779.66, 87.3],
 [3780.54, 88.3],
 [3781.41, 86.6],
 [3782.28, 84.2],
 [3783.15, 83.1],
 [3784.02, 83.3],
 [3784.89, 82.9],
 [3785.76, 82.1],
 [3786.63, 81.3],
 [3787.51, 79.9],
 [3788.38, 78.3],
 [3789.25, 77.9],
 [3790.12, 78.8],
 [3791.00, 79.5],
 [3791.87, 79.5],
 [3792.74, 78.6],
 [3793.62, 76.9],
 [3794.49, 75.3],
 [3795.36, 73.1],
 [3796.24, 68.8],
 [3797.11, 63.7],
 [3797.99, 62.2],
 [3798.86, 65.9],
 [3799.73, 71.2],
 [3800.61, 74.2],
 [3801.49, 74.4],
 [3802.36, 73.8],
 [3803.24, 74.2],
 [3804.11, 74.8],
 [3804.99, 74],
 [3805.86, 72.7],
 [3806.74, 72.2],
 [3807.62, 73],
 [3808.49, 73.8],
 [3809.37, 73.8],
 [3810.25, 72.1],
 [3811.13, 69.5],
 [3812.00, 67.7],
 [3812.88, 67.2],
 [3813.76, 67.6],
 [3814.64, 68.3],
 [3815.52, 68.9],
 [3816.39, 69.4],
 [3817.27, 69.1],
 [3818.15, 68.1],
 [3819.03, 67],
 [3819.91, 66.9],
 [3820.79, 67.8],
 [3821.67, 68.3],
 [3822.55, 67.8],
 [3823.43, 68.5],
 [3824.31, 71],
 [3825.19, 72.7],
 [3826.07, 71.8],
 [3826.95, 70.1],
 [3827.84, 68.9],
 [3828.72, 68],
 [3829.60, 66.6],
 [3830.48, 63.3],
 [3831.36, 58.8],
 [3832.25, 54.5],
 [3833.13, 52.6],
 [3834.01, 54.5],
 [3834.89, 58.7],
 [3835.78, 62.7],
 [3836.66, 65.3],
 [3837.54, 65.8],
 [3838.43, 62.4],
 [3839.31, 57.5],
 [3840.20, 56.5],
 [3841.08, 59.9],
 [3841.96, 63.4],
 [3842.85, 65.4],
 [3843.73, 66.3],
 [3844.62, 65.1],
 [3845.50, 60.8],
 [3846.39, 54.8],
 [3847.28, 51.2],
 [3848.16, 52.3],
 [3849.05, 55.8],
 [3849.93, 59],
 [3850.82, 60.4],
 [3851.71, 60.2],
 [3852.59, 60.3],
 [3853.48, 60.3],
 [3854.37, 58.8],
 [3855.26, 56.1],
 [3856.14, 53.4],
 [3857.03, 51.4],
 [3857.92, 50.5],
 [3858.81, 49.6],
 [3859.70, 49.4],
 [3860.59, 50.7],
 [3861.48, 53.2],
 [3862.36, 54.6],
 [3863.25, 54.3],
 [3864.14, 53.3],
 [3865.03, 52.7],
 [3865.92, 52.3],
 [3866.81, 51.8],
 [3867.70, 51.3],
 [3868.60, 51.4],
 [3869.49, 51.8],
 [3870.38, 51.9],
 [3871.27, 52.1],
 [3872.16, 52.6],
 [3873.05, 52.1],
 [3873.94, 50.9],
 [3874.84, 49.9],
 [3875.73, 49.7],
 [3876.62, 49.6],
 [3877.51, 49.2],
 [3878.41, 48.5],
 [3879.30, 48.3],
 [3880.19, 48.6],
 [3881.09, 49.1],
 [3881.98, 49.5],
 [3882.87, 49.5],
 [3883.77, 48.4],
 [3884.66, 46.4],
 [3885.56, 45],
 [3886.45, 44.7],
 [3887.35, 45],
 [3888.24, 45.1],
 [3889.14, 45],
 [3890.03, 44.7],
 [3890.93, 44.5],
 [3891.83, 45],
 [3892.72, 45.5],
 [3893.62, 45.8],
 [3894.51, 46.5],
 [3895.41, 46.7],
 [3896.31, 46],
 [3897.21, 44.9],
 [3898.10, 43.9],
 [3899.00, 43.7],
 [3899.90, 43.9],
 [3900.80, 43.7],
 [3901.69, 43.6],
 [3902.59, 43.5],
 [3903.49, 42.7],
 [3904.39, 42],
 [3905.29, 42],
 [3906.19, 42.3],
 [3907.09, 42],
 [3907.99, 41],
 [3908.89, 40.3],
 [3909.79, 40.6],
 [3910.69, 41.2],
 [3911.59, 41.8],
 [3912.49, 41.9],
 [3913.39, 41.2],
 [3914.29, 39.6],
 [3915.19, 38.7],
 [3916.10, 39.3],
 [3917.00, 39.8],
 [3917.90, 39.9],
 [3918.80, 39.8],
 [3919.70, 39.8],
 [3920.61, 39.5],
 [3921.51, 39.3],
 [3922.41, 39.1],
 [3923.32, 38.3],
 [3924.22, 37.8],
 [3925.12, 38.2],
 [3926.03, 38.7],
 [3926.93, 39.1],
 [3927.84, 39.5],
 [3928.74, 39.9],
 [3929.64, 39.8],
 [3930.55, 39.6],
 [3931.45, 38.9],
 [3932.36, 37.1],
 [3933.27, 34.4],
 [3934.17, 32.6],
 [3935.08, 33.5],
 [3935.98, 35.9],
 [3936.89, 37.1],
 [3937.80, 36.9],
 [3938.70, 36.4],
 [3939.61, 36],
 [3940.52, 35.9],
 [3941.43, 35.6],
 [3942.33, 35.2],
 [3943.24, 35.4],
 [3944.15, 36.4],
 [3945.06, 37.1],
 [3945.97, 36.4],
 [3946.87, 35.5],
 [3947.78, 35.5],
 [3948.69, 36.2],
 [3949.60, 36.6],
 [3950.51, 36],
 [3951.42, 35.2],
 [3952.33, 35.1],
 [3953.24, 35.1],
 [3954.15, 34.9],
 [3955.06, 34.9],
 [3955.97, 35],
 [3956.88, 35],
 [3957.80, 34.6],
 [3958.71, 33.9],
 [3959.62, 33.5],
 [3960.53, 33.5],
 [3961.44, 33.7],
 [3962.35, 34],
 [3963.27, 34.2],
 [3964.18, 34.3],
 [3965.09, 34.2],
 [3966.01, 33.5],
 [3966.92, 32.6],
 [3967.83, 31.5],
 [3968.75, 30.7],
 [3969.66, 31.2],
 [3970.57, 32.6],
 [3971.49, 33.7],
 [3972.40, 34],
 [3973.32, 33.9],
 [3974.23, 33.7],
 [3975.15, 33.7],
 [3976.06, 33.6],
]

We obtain 4.8 Angstrom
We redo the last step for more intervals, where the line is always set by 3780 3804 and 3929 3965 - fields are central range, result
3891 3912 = 1.9 Angstrom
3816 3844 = 0.9 Angstrom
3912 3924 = 1.0 Angstrom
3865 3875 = 0.8 Angstrom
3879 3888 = 0.9 Angstrom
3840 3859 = 1.1 Angstrom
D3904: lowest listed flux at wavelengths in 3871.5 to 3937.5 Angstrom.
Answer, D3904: 32.6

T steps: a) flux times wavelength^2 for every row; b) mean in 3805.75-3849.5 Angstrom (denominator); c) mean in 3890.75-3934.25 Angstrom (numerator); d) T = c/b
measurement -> 0.66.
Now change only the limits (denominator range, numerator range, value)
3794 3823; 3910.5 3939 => 0.58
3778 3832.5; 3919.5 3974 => 0.53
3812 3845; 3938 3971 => 0.57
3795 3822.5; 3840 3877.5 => 0.80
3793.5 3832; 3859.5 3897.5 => 0.73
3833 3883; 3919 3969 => 0.69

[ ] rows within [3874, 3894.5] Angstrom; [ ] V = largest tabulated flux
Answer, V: 49.9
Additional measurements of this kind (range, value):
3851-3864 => 60.3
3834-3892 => 66.3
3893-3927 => 46.7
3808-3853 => 73.8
